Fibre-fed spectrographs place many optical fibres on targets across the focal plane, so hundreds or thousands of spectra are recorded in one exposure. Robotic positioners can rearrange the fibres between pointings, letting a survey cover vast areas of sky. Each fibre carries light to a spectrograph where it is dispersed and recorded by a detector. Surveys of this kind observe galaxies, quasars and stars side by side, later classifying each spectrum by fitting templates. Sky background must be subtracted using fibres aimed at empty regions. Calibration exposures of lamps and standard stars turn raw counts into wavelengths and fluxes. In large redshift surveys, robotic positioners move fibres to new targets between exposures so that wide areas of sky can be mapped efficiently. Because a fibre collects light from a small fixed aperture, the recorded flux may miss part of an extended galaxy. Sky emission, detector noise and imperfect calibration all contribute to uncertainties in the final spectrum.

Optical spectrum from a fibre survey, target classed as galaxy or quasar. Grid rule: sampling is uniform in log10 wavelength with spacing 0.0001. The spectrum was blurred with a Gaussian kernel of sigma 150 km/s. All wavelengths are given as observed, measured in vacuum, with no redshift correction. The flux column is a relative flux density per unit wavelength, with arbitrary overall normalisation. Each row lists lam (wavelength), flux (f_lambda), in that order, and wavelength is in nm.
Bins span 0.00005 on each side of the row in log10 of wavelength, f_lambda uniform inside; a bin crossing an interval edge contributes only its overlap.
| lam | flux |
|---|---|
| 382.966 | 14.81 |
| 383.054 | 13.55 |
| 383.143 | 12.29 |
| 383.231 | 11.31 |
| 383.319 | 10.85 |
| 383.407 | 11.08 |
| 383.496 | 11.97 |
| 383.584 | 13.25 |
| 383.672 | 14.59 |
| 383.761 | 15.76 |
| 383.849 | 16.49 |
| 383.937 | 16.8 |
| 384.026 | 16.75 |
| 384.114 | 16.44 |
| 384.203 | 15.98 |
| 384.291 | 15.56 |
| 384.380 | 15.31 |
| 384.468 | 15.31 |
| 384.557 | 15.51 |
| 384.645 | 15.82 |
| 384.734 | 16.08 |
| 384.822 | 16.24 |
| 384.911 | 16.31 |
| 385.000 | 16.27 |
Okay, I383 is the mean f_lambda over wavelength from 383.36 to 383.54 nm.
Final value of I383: 11.5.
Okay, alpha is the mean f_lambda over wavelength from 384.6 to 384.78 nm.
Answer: 16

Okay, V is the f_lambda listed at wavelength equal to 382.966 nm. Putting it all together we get 14.81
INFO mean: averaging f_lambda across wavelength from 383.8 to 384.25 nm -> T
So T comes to 16.5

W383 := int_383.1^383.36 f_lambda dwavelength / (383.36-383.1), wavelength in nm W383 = 11.5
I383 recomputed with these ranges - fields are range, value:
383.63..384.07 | 16.1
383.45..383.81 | 13.9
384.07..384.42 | 15.8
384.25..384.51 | 15.4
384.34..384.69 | 15.5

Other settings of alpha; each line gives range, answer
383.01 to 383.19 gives 12.9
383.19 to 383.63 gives 11.7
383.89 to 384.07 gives 16.8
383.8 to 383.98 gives 16.7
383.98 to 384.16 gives 16.5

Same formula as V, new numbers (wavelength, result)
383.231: 11.31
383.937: 16.8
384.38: 15.31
